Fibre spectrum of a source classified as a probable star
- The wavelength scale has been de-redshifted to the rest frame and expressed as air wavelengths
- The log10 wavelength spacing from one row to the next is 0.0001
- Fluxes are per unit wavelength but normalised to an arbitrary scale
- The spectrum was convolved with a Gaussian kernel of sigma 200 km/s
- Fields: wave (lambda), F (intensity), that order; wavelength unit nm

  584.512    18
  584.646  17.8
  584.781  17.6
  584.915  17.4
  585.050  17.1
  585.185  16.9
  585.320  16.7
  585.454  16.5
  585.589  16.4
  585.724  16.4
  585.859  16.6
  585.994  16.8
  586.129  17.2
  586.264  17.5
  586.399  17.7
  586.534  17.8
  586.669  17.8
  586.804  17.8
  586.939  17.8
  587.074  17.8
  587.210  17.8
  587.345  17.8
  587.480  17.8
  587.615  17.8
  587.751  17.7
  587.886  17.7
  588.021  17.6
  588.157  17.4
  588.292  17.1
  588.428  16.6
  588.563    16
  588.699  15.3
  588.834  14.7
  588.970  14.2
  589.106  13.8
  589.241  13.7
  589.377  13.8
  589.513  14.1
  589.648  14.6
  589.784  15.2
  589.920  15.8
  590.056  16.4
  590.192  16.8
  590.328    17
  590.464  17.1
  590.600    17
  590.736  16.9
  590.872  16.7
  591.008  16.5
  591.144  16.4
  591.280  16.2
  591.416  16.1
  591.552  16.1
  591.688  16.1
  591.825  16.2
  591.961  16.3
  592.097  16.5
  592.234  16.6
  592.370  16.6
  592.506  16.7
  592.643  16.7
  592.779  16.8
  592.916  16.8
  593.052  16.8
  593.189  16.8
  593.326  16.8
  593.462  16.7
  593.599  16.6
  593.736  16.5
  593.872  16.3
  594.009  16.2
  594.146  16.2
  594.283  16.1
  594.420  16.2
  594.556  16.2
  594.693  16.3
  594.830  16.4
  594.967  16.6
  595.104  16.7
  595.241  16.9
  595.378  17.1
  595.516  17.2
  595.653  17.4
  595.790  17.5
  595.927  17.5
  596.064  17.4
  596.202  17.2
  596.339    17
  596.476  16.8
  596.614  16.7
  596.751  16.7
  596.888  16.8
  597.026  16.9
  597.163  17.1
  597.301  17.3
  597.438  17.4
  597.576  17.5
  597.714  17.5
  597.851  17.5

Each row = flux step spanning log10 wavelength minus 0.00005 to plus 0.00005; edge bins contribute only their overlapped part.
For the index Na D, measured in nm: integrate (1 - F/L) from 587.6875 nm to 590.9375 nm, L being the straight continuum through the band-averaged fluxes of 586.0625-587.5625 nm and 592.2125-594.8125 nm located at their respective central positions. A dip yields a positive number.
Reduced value 0.246 nm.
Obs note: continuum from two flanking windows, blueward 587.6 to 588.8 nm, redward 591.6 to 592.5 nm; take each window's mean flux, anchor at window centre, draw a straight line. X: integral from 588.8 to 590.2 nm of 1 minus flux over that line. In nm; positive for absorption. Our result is 0.17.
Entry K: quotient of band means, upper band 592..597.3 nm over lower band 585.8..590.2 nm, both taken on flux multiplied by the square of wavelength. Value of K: 1.0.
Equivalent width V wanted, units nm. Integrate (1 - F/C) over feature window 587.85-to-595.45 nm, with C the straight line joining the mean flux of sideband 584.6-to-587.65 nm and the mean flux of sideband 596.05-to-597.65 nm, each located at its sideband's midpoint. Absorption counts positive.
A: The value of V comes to 0.42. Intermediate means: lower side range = 17.3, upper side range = 17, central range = 16.2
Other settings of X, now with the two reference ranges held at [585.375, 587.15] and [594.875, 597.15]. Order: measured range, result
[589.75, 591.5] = 0.066 nm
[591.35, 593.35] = 0.068 nm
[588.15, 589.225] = 0.109 nm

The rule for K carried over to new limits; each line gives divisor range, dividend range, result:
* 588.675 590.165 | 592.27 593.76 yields 1.15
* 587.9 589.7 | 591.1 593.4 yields 1.09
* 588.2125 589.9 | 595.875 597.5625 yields 1.17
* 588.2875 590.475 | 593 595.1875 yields 1.09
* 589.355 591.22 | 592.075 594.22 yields 1.04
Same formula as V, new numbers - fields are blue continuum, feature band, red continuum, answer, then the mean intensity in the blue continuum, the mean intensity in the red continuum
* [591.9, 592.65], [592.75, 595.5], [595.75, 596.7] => 0.044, 16.6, 17.1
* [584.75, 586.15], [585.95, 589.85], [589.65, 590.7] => 0.021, 16.8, 16.4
